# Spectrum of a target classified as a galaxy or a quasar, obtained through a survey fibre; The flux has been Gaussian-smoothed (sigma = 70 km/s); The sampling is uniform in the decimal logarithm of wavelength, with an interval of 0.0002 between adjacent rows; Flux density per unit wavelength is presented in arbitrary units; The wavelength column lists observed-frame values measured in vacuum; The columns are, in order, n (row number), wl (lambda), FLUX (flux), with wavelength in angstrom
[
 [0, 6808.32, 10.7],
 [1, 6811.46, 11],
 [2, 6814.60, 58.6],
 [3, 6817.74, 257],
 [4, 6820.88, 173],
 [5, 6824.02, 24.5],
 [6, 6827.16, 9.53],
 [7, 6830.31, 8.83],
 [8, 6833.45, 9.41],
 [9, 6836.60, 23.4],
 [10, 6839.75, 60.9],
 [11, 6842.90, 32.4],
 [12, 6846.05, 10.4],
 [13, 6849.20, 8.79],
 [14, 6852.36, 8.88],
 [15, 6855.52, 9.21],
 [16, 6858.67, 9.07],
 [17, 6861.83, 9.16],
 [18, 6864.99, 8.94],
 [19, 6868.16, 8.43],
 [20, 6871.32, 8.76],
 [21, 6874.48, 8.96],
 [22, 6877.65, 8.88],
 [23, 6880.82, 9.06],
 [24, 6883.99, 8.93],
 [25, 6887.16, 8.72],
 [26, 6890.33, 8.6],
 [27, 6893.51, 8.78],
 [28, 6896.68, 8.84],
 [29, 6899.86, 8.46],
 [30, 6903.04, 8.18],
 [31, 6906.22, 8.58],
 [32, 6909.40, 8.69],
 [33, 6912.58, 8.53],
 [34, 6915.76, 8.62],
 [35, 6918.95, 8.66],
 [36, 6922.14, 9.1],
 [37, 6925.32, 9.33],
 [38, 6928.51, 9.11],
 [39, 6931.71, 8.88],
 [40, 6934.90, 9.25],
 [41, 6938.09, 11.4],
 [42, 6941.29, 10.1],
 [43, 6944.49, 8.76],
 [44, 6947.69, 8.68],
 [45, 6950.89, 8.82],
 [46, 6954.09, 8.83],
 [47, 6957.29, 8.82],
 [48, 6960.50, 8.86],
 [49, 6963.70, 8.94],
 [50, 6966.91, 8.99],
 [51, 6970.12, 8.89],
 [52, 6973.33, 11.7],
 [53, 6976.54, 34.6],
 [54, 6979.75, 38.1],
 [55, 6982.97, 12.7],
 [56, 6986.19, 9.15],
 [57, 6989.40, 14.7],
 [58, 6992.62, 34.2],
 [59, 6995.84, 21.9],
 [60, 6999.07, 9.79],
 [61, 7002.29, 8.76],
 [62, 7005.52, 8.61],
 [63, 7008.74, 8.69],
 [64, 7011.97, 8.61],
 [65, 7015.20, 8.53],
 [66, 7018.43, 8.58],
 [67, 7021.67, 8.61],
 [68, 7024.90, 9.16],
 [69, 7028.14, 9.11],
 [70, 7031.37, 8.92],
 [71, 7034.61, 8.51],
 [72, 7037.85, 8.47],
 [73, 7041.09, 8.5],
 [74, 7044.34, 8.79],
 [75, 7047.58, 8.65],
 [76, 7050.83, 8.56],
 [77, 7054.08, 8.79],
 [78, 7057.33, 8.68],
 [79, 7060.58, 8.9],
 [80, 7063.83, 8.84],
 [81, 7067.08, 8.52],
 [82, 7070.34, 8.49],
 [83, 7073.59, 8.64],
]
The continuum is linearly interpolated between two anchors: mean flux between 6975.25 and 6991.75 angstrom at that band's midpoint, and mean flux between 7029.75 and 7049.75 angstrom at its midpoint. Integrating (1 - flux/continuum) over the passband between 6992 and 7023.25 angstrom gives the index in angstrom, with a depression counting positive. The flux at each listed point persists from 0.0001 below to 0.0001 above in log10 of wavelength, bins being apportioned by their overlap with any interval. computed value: 9.2 angstrom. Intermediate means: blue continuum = 22.2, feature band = 11.9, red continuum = 8.64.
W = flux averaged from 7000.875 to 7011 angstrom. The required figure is 8.68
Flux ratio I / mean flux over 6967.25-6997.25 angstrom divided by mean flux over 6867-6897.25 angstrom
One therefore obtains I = 2.29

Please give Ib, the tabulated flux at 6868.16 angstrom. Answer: 8.43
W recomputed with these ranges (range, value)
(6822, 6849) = 24.3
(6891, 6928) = 8.72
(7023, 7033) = 9.06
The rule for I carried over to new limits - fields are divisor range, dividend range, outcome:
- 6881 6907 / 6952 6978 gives 1.42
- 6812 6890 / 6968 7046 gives 0.41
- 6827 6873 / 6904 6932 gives 0.58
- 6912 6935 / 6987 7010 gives 1.69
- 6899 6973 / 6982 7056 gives 1.20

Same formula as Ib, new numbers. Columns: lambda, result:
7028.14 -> 9.11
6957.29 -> 8.82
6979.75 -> 38.1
